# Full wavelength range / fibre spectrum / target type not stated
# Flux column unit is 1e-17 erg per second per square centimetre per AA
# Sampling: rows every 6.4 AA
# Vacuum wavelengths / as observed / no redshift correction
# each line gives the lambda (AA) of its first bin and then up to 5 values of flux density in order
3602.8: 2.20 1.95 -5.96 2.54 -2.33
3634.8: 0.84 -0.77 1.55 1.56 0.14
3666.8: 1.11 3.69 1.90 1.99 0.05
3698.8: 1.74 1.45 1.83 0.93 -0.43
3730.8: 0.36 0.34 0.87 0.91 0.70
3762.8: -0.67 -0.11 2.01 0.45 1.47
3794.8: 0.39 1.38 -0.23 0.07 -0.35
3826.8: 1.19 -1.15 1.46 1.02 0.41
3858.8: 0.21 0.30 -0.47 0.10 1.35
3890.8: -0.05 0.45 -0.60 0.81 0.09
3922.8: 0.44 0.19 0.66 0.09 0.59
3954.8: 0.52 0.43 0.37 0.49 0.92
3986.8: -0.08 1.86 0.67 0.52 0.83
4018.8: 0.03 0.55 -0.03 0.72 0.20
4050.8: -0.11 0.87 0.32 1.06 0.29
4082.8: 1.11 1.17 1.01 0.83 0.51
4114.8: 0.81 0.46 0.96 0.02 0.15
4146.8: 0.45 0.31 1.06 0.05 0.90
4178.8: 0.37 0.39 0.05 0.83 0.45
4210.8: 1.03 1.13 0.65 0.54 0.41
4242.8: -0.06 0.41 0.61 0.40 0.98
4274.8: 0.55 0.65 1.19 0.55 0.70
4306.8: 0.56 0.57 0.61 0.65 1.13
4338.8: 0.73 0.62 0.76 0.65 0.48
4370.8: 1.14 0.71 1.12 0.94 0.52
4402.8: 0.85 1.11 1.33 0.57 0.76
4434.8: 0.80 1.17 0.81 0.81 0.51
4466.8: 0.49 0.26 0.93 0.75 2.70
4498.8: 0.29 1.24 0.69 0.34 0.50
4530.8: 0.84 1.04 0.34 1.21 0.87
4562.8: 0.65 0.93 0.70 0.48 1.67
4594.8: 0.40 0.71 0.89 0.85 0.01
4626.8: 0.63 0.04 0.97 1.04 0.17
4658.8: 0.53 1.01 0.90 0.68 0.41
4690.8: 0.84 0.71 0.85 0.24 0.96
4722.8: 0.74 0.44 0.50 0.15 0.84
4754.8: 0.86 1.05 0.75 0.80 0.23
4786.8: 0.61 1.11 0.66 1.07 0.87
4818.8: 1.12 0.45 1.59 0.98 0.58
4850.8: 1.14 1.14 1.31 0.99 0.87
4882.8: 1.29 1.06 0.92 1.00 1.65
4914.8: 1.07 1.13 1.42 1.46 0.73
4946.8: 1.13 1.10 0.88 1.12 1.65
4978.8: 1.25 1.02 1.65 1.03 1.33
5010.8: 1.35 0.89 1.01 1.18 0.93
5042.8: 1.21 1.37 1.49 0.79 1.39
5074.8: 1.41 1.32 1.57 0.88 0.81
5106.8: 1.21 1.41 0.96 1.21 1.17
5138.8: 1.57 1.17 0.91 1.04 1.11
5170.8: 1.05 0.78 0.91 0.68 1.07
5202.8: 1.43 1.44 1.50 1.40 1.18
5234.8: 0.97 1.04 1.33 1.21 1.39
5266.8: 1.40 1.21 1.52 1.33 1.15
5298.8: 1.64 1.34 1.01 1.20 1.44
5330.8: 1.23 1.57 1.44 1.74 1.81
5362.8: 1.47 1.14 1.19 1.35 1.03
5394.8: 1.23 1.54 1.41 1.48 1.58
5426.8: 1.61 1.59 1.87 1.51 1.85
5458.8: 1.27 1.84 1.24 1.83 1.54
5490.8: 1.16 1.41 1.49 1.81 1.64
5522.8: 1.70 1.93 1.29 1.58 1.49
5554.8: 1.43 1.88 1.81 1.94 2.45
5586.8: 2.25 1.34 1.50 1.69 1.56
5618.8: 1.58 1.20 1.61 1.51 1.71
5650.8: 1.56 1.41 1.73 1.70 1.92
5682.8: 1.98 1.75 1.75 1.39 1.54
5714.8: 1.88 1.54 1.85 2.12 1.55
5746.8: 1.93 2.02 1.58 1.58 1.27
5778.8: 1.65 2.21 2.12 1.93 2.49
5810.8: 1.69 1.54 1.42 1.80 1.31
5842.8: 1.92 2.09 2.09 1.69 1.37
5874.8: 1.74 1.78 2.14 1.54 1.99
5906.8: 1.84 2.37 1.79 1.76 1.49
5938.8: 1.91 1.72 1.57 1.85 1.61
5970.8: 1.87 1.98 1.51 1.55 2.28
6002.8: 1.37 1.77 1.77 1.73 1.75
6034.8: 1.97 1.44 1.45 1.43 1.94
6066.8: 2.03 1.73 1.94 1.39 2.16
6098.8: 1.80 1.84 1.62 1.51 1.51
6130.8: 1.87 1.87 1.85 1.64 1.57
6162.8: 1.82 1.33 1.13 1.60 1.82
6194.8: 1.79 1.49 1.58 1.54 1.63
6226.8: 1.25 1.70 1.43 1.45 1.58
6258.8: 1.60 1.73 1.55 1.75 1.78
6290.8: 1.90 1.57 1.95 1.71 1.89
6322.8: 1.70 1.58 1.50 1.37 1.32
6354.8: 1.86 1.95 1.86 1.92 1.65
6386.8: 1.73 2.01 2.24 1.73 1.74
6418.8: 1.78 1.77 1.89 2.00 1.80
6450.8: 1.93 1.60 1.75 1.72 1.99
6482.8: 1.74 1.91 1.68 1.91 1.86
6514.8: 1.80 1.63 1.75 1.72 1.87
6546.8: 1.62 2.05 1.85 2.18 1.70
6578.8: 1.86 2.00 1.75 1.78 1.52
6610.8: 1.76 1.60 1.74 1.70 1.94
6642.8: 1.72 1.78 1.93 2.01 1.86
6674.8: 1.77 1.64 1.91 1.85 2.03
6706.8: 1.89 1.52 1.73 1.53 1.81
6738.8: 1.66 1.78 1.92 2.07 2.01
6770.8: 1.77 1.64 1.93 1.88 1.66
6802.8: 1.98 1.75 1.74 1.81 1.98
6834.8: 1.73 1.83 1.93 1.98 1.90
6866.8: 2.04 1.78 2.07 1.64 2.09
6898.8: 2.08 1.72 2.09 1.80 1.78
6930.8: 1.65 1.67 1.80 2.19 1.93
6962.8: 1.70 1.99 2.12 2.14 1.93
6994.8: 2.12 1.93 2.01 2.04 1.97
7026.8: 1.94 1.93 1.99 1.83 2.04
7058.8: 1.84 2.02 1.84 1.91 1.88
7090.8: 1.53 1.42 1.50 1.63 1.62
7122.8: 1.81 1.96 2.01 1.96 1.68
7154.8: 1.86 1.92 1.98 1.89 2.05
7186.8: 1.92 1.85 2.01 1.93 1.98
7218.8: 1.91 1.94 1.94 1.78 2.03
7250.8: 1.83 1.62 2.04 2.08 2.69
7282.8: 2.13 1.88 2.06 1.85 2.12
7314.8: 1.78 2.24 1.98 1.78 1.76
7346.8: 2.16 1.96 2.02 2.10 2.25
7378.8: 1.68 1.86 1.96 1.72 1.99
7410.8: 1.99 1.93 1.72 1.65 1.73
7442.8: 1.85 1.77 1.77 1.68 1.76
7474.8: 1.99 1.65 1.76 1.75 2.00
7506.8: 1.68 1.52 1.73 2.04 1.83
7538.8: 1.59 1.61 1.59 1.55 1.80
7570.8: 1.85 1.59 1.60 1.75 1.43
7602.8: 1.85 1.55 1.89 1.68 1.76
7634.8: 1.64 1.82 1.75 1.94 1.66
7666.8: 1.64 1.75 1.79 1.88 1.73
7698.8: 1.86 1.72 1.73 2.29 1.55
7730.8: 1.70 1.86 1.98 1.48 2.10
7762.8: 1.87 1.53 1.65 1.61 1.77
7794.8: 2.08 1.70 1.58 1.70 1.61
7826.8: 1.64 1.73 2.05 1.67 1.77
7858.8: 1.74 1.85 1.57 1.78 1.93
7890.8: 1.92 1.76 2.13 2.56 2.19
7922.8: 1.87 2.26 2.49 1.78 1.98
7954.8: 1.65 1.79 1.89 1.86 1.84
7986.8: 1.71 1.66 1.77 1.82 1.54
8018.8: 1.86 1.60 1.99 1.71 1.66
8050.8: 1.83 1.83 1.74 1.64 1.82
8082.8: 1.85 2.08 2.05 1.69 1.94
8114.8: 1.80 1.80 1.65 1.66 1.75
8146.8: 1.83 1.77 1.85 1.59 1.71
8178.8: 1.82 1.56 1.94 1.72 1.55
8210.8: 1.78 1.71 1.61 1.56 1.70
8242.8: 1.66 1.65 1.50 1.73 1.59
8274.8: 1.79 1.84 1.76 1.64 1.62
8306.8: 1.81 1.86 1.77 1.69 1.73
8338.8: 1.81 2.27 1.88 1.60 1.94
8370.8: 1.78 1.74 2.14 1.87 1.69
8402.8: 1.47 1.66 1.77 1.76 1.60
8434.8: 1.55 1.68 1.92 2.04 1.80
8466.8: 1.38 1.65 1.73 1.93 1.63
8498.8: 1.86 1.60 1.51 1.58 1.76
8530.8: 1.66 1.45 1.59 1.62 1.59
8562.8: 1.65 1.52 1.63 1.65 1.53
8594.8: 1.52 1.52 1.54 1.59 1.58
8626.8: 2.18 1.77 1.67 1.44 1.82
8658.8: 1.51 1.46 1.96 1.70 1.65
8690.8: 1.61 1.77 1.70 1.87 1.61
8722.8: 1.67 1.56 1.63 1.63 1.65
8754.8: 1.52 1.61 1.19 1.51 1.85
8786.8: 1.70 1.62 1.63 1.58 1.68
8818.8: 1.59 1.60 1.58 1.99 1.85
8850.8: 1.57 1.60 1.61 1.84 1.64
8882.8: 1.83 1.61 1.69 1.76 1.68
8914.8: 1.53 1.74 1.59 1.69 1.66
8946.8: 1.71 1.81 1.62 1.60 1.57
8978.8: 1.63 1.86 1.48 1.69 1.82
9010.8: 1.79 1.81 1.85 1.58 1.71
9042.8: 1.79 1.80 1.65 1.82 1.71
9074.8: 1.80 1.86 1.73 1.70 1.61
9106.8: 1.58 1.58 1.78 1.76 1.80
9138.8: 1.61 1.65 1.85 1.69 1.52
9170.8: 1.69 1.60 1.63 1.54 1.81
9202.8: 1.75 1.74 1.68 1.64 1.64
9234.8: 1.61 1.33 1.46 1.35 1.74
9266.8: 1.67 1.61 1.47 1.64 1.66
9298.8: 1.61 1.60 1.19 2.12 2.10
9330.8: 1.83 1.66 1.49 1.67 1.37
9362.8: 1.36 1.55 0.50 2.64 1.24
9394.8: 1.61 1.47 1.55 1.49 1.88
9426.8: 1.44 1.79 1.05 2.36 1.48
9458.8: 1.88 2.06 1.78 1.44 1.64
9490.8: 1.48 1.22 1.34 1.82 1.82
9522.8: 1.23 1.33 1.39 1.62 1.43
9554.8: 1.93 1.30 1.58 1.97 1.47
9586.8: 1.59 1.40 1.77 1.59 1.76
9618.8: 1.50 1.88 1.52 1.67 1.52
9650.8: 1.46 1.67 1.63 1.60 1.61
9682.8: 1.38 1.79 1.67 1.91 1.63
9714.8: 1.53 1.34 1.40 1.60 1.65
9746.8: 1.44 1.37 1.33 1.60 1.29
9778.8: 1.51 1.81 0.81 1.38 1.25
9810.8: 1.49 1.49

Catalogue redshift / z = 0.20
